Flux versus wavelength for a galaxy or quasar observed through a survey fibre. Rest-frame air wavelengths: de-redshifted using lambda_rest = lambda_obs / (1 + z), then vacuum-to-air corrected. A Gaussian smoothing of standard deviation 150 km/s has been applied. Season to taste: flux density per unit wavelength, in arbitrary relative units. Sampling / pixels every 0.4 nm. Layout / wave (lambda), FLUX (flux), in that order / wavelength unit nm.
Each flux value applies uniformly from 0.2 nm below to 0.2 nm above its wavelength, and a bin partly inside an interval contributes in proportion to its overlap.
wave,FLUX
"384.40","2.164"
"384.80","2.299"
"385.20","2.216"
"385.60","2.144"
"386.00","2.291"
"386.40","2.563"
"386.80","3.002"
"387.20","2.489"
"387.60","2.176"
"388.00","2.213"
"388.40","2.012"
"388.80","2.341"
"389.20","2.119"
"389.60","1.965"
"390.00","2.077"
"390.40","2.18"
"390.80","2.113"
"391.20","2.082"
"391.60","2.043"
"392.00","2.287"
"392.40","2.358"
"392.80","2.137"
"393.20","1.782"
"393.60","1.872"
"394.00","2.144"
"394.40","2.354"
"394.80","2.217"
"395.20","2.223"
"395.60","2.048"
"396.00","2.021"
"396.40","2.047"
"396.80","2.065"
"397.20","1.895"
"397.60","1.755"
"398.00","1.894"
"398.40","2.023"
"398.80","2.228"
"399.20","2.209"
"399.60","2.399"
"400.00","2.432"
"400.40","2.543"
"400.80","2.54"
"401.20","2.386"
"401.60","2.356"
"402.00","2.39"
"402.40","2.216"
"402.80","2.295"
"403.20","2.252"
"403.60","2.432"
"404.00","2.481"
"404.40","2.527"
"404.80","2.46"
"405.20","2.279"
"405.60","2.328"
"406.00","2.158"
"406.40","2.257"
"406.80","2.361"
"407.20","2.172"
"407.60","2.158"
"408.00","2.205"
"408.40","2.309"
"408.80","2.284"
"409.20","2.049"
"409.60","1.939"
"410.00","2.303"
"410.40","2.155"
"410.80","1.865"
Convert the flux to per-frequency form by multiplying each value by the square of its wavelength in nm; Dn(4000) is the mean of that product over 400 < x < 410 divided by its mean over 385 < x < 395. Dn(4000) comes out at 1.13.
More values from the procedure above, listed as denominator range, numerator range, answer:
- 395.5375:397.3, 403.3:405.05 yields 1.26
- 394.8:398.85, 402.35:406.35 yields 1.20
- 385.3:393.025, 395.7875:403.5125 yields 1.04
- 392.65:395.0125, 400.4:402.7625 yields 1.19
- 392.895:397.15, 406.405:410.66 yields 1.13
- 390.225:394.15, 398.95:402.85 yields 1.18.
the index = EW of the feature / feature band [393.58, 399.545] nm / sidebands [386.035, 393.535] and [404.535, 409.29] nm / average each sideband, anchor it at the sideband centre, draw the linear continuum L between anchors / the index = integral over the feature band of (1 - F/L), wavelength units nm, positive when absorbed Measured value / 0.41 nm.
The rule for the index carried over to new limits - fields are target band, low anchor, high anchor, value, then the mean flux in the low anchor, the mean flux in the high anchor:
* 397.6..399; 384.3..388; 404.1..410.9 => 0.17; 2.37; 2.23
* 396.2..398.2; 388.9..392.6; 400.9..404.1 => 0.29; 2.14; 2.35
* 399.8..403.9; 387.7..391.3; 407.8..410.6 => -0.43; 2.13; 2.18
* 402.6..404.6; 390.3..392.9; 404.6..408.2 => -0.13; 2.17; 2.26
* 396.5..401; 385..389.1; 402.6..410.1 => 0.24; 2.34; 2.28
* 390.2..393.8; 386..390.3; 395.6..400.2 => 0.19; 2.29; 2.09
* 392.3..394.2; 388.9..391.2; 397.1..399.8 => 0.04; 2.1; 2.06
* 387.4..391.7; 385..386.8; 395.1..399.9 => 0.30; 2.38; 2.07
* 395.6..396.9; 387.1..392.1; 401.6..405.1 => 0.13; 2.15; 2.38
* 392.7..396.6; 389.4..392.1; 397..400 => 0.01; 2.1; 2.08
